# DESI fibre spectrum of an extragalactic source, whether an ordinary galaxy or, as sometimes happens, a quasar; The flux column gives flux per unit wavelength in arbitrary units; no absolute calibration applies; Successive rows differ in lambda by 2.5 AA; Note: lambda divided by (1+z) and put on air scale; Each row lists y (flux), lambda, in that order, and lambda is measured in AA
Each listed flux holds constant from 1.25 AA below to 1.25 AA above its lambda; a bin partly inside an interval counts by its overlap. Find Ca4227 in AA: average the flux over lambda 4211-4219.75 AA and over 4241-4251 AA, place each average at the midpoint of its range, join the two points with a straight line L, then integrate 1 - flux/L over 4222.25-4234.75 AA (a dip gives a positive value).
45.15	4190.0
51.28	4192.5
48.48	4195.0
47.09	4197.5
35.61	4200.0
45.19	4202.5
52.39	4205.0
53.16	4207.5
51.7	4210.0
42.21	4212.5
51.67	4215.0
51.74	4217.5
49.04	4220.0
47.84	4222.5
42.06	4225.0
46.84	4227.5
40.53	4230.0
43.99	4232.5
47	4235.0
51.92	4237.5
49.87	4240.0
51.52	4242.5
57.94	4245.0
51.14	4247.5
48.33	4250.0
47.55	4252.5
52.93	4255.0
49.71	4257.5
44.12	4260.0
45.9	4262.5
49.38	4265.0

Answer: 1.5 AA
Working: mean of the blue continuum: 48.7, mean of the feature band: 44.2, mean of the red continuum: 52.3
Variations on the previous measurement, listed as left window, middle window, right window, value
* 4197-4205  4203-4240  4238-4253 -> -0.73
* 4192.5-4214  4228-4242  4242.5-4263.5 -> 0.57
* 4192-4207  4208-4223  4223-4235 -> -1.33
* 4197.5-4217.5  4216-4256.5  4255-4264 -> -1.02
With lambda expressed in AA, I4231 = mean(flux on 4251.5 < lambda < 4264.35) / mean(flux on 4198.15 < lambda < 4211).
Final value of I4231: 1.01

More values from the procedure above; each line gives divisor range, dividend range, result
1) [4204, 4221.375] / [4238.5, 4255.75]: 1.02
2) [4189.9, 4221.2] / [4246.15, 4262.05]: 1.01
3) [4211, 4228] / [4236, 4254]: 1.08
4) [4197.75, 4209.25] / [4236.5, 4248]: 1.12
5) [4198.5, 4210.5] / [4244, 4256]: 1.09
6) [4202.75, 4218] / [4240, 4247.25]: 1.07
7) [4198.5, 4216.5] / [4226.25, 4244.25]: 1.00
